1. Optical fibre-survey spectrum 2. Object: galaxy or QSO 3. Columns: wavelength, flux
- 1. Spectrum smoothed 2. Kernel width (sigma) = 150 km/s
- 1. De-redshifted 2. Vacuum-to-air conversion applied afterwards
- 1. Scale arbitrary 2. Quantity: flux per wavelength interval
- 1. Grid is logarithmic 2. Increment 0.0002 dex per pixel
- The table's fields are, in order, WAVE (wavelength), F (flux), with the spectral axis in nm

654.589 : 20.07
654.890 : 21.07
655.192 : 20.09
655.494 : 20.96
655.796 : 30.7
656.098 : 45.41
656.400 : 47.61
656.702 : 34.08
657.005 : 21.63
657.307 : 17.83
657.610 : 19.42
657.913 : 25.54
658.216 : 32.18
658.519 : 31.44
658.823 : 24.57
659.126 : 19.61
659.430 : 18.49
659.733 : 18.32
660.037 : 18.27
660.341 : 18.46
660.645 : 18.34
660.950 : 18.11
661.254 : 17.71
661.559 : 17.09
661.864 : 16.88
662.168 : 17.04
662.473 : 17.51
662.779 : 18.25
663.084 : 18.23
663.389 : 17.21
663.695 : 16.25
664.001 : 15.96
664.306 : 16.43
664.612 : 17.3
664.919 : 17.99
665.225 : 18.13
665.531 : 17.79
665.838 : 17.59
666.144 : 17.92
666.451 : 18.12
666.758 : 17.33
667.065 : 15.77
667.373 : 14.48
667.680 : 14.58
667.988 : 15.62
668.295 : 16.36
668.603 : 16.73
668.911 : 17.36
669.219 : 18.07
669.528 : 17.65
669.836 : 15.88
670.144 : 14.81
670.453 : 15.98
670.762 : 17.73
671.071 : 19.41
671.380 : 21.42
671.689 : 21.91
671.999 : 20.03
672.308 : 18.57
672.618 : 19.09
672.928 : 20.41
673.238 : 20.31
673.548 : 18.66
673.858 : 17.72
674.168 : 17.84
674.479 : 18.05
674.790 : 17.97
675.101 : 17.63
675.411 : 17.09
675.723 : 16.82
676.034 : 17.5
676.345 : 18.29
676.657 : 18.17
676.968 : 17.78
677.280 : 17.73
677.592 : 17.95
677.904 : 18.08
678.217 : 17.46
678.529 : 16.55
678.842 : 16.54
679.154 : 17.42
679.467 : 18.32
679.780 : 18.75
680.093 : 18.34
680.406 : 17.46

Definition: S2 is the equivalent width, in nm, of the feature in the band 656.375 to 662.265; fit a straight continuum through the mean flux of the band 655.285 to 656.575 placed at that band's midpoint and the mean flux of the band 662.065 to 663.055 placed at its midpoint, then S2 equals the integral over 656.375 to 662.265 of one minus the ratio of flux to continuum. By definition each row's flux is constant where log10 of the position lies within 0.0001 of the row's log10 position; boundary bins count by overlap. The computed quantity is 0.96 nm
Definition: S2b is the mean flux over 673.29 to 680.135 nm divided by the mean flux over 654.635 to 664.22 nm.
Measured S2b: 0.80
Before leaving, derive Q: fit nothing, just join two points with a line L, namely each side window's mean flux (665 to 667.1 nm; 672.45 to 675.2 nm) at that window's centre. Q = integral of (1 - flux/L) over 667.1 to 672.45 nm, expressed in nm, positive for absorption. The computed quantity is 0.215 nm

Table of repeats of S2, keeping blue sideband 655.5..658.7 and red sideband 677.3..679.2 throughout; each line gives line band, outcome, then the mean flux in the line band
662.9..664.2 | 0.46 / 16.9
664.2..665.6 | 0.43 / 17.5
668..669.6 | 0.41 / 17.1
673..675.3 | 0.17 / 18.4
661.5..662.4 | 0.34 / 17.1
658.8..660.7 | 0.62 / 19.2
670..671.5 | 0.28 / 17.8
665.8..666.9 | 0.30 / 17.8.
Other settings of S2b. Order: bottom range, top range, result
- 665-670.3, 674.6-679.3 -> 1.05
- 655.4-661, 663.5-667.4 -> 0.67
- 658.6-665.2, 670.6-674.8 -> 1.06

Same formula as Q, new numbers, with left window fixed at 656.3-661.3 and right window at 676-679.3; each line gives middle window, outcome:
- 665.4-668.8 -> 0.70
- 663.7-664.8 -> 0.26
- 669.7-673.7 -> 0.13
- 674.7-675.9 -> 0.06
